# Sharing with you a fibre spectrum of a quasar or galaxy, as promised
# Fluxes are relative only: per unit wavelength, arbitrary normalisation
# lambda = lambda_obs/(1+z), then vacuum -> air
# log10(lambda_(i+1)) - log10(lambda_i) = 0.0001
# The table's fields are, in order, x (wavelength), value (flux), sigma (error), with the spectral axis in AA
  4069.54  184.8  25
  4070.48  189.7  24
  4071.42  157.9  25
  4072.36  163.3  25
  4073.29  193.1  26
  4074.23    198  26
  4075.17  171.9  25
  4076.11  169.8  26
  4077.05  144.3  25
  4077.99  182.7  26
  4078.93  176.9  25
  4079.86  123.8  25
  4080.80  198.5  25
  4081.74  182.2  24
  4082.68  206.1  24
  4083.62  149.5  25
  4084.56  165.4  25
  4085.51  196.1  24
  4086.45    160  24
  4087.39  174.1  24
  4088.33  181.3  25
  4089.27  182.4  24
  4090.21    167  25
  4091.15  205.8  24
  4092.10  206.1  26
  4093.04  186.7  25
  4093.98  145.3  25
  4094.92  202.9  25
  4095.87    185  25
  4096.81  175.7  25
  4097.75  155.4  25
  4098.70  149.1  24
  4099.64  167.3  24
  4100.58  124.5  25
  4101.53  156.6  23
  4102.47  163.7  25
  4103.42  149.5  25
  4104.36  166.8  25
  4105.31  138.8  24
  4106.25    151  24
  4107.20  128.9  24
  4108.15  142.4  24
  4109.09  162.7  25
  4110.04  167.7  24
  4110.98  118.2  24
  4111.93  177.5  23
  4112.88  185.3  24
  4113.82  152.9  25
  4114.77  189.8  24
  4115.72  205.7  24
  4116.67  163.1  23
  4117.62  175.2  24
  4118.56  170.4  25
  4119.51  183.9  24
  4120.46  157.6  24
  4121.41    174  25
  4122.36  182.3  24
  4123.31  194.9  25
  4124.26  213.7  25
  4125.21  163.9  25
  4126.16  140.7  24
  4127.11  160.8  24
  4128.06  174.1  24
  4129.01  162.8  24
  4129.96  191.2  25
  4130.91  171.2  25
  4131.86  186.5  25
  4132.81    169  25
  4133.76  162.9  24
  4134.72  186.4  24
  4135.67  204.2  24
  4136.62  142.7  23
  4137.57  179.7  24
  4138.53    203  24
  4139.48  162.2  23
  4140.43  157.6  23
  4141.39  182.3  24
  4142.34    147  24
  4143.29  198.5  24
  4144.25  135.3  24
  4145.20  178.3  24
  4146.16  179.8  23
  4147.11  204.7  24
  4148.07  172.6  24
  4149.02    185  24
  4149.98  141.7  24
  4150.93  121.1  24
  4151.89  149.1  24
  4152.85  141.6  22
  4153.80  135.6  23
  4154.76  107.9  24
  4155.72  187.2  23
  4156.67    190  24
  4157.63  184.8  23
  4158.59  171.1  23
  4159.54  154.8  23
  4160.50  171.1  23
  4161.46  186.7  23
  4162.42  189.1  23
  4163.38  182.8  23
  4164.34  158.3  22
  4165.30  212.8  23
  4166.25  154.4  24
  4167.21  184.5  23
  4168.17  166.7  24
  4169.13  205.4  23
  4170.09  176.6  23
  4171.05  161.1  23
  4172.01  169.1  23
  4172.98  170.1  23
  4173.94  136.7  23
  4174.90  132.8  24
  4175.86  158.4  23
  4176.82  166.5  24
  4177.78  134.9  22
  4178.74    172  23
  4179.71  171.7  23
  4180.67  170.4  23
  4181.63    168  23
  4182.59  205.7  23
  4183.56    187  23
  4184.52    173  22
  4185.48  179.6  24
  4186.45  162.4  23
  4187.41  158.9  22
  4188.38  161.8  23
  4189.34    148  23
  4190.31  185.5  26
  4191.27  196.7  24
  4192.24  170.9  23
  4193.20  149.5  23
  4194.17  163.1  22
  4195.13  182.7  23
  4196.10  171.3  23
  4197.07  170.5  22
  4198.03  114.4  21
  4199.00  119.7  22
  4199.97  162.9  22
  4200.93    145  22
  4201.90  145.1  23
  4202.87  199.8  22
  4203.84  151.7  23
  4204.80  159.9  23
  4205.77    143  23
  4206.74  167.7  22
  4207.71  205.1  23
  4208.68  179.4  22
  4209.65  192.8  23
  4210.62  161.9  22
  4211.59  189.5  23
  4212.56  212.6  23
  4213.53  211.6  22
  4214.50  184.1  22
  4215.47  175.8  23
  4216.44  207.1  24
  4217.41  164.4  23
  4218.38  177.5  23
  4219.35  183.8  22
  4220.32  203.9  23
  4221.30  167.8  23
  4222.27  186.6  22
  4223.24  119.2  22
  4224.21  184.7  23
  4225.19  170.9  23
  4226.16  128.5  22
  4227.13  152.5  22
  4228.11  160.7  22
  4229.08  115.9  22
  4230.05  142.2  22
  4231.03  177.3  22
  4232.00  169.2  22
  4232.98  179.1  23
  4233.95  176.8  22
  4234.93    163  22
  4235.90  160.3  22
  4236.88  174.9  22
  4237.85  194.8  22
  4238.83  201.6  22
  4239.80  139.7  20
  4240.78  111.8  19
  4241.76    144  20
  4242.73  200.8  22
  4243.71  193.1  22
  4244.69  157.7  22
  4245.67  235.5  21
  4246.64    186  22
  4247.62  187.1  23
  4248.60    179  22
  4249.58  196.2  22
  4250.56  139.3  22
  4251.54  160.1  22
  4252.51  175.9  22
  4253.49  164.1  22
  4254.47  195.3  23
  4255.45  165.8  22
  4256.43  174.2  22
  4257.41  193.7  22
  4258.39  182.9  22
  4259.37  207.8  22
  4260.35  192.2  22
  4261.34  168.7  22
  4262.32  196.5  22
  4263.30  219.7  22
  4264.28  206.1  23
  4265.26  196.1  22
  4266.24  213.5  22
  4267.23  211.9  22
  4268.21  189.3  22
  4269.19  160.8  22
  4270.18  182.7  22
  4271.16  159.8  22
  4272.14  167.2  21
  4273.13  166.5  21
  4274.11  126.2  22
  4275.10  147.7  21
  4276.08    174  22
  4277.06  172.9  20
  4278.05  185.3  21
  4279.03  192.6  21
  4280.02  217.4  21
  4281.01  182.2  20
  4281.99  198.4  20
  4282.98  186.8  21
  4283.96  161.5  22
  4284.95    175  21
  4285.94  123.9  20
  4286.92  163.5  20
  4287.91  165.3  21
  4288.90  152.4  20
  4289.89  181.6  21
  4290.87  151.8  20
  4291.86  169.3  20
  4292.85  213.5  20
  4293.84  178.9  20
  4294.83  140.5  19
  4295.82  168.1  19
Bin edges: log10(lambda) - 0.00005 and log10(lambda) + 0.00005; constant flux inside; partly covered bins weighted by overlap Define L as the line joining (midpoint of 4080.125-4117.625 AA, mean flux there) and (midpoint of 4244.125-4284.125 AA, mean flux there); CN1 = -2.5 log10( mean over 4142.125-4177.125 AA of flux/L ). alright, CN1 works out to 0.04 mag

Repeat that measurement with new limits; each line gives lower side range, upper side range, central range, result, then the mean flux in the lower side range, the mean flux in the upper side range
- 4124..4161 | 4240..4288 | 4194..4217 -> 0.01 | 168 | 179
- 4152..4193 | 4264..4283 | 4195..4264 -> 0.02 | 169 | 181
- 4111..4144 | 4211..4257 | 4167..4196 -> 0.03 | 175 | 173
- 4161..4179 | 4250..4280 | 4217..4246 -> 0.06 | 169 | 180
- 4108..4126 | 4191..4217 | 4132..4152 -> 0.01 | 173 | 171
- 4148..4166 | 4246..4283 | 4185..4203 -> 0.06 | 165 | 182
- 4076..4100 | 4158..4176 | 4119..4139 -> -0.02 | 175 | 171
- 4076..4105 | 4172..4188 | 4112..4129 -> -0.04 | 171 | 166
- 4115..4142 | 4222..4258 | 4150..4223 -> 0.02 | 176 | 169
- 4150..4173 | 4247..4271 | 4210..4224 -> -0.03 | 167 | 185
